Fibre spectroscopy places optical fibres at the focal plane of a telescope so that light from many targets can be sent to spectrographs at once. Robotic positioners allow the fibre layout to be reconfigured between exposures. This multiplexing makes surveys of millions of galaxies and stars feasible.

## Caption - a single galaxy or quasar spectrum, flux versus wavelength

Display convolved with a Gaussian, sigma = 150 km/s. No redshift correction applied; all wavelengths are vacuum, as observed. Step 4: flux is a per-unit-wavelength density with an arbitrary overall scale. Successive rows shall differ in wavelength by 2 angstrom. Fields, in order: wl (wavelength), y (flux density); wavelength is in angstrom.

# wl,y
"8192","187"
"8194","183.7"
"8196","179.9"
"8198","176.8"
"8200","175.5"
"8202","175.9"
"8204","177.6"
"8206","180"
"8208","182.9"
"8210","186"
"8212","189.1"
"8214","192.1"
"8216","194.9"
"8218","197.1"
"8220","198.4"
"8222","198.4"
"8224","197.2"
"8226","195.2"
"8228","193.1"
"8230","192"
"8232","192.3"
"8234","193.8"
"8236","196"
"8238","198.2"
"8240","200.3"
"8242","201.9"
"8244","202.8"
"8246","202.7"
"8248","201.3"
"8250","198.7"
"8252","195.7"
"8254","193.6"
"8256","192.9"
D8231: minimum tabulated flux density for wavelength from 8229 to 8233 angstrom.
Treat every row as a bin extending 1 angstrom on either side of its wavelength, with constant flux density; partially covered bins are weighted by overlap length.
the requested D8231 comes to 192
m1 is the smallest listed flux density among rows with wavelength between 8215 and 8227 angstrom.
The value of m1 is 194.9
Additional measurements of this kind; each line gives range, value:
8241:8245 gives 201.9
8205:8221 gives 180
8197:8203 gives 175.5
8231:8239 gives 192.3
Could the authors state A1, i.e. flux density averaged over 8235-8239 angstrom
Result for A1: 197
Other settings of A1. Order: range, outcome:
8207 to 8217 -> 189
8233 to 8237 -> 195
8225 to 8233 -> 193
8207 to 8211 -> 184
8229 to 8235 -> 193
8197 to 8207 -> 177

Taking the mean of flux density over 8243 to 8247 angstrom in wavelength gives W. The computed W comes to 203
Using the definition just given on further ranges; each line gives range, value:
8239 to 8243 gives 201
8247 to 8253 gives 199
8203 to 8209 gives 180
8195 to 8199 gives 178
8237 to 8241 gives 199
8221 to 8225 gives 198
